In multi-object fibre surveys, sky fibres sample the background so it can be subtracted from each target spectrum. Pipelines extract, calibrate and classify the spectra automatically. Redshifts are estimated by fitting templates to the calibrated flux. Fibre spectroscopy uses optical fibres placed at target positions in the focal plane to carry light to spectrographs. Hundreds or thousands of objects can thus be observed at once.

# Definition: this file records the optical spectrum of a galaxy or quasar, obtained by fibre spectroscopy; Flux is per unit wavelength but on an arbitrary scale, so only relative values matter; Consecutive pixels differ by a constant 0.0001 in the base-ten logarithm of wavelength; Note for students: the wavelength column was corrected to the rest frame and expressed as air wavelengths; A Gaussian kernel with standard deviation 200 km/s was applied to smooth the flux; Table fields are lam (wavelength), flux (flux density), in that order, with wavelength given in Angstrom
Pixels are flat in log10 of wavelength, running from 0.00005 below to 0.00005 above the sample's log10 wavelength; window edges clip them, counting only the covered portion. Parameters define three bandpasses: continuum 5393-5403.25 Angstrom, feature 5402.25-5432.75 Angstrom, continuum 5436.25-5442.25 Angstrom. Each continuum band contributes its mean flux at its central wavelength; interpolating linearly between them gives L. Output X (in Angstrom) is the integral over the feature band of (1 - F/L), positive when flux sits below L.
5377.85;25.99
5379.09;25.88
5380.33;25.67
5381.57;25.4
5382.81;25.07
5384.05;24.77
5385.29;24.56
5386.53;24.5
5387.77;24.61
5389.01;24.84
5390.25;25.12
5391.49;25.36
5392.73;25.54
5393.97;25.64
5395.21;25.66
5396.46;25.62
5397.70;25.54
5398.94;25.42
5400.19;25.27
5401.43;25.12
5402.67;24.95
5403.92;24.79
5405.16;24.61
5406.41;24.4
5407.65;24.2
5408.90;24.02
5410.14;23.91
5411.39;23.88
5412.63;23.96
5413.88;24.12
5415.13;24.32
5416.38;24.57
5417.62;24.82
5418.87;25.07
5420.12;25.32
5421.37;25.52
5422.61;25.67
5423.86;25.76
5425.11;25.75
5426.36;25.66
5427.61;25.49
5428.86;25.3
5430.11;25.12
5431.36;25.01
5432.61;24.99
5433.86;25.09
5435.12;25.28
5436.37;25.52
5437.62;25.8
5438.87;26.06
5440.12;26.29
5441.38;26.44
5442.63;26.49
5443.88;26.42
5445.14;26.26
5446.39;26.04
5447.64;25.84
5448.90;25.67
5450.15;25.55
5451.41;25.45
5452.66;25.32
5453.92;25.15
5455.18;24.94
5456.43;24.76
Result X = 1.1 Angstrom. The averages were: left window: 25.4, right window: 26.1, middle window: 24.8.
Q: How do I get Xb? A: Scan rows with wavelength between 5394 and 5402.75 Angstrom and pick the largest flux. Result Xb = 25.66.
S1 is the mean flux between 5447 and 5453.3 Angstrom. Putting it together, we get 25.6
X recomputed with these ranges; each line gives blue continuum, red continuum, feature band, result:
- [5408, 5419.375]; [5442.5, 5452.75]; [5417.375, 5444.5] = -0.5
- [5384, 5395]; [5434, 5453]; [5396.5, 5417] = 0.6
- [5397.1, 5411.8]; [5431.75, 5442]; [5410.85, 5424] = 0.1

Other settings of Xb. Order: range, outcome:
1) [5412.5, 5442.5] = 26.44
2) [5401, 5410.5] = 25.12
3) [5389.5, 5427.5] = 25.76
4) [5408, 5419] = 25.07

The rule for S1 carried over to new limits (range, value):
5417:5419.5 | 24.9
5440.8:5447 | 26.3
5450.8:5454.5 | 25.3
